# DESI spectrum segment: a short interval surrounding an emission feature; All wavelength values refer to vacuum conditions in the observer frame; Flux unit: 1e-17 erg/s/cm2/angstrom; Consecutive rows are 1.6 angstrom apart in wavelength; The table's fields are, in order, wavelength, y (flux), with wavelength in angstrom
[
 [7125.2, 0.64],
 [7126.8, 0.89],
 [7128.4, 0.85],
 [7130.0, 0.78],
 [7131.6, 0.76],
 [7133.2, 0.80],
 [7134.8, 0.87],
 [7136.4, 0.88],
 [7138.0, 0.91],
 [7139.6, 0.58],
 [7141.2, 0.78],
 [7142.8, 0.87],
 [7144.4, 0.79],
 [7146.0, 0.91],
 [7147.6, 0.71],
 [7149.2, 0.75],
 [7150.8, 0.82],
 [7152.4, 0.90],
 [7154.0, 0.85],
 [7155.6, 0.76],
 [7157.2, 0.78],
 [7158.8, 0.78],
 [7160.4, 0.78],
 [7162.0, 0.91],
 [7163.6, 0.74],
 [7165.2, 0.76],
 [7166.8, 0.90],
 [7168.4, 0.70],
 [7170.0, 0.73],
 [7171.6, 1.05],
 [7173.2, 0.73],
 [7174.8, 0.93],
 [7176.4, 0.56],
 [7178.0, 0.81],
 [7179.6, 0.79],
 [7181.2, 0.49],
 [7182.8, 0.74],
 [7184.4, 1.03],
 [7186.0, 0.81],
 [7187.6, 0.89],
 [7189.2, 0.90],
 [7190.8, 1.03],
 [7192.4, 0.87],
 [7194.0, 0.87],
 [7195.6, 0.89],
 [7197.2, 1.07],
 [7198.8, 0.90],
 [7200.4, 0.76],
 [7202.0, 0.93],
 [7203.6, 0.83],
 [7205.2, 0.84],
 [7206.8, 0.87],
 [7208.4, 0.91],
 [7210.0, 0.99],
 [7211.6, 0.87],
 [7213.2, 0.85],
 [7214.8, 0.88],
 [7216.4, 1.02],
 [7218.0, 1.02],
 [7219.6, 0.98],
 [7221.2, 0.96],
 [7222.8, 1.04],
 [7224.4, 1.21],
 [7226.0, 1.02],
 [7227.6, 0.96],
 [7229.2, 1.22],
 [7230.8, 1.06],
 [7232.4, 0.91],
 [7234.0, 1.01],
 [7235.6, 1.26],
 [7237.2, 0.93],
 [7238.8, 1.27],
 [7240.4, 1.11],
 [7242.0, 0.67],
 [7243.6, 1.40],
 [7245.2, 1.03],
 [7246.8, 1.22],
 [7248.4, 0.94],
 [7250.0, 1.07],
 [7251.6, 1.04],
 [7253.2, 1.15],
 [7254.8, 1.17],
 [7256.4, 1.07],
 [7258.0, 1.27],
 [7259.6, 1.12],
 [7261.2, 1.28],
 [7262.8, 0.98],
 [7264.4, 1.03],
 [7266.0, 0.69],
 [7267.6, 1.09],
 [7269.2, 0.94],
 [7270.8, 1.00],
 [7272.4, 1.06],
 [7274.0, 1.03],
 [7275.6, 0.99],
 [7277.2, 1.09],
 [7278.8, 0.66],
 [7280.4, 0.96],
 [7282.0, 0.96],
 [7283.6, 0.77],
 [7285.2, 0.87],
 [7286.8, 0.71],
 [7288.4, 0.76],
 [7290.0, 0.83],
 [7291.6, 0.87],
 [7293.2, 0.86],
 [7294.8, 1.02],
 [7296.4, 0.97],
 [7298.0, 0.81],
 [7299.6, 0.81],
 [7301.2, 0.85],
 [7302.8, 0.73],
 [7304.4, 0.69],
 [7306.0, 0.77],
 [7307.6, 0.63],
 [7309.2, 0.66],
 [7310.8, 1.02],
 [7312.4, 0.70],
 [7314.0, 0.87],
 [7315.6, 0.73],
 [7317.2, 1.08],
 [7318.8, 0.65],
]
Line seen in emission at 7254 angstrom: Mg II 2798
